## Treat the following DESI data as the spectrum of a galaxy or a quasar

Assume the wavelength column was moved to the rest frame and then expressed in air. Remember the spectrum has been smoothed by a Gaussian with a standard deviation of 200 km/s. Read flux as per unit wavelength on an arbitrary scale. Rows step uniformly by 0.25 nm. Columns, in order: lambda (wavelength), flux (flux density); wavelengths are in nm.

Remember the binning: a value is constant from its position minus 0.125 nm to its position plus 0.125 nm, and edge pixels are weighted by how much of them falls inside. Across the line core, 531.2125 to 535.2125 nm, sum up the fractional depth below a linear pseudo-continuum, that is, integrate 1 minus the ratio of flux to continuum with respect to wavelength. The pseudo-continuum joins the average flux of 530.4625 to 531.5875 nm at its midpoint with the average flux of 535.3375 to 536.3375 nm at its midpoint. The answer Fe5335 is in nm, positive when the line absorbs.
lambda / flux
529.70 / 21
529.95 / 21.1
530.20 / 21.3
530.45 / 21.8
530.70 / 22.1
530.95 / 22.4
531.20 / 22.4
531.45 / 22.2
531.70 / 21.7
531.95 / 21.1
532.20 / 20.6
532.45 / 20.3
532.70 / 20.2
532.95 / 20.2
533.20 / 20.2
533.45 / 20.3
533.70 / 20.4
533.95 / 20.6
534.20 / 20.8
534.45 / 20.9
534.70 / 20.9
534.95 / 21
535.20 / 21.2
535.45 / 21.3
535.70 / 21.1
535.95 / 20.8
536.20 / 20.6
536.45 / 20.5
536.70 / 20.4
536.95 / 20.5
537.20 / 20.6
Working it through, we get 0.15 nm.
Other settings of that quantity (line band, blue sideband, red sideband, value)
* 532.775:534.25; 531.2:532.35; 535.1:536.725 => 0.06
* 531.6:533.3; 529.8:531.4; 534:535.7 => 0.07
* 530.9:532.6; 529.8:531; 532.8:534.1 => -0.03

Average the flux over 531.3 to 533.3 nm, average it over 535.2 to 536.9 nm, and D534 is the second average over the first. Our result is 1.00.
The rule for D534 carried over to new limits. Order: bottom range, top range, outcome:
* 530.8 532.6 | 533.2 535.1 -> 0.96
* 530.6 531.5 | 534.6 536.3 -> 0.94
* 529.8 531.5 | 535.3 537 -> 0.95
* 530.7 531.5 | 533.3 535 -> 0.93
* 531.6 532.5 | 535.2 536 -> 1.01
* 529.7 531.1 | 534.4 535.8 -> 0.97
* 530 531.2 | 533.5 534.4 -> 0.94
